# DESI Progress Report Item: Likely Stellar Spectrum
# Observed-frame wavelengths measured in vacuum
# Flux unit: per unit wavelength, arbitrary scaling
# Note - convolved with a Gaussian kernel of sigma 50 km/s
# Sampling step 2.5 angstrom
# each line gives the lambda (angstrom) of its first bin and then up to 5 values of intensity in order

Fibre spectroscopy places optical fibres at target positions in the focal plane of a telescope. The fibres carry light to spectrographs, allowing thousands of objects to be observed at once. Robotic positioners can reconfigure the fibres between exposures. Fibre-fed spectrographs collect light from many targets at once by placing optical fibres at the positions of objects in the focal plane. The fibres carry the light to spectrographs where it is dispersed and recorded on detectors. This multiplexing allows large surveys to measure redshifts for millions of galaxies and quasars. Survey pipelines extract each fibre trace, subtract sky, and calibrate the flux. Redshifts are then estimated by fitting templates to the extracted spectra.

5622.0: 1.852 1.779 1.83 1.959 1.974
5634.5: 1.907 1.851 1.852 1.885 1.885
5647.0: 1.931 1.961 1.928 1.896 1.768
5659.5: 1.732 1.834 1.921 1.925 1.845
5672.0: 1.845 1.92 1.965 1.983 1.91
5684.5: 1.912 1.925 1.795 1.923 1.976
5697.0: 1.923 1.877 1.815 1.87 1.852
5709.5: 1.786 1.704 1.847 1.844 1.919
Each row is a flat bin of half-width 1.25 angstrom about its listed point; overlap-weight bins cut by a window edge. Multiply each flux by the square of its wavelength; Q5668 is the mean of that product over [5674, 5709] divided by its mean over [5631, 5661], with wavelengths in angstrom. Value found 1.03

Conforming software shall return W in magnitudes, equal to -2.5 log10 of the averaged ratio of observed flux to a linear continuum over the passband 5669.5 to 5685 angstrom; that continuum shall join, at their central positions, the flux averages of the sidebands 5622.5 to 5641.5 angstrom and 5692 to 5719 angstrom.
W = -0.03 mag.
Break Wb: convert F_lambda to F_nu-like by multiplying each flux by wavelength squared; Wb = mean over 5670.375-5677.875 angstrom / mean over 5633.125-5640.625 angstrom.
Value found 1.03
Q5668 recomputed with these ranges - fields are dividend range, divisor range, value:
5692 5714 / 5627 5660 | 1.00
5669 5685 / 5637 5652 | 1.02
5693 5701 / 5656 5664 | 1.09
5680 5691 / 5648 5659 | 1.02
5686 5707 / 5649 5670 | 1.02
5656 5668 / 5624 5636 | 0.98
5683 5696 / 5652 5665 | 1.05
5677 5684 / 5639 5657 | 1.04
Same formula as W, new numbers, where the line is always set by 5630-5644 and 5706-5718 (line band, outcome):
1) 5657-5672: 0.011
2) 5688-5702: -0.039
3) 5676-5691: -0.043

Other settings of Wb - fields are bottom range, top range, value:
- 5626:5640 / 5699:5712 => 0.99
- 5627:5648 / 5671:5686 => 1.03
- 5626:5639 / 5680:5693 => 1.02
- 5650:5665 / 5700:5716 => 1.00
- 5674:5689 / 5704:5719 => 0.95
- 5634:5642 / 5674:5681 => 1.06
